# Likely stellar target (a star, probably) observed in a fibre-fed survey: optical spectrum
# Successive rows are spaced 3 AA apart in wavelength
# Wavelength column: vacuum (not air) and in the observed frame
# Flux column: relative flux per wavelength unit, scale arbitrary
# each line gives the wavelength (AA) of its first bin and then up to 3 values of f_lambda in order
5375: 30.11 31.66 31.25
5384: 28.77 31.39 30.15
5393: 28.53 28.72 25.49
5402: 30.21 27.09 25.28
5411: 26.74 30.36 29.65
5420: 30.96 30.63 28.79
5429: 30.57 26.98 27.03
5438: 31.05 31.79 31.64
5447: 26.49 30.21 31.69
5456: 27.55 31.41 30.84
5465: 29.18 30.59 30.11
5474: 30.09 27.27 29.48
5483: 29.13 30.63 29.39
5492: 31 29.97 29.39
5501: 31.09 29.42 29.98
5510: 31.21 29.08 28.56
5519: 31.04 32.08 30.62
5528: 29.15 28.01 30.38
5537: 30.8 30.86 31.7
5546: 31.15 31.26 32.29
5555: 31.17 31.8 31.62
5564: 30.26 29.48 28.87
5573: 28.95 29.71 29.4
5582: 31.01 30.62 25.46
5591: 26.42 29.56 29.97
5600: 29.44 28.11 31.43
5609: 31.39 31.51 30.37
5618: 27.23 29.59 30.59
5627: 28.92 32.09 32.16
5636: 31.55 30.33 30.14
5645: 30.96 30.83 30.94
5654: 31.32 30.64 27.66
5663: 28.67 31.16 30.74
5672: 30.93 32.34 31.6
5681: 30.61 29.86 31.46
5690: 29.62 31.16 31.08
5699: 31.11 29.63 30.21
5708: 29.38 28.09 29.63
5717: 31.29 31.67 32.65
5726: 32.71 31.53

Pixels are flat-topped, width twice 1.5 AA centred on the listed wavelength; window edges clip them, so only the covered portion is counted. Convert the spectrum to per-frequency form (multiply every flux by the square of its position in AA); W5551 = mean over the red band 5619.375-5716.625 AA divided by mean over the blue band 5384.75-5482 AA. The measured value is 1.13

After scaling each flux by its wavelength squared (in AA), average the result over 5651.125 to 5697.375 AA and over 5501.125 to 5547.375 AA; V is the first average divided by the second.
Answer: 1.1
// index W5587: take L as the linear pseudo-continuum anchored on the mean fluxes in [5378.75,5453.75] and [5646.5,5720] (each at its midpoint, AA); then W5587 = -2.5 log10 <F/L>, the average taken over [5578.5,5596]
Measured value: 0.05 mag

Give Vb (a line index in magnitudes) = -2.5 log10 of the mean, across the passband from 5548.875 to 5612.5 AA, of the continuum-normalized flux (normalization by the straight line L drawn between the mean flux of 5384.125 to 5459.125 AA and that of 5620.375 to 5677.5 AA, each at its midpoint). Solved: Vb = 0.01 mag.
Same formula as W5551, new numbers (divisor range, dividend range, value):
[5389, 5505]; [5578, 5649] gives 1.08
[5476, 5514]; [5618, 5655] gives 1.08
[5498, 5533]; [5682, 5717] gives 1.07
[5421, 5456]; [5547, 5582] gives 1.08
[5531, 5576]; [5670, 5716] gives 1.04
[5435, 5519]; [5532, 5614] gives 1.04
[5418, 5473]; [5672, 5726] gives 1.13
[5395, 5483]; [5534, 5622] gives 1.08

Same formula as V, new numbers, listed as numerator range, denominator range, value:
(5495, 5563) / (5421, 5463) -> 1.06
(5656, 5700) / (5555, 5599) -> 1.07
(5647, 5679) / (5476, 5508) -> 1.09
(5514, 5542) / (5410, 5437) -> 1.08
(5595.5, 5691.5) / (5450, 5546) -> 1.07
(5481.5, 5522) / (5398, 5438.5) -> 1.08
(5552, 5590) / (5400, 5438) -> 1.10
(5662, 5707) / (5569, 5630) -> 1.07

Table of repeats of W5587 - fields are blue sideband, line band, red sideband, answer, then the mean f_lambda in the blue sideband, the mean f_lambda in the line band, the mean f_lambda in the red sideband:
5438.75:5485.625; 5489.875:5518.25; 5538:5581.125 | 0.008 mag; 29.9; 30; 30.6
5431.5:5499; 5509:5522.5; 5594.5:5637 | -0.012 mag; 29.7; 30.2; 30.3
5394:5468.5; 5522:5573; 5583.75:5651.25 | -0.033 mag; 29.2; 30.6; 30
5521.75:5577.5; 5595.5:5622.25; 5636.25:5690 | 0.023 mag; 30.5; 29.9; 30.6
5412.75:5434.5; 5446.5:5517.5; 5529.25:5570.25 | 0.012 mag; 29.6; 29.8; 30.7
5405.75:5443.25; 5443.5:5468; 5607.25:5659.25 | -0.017 mag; 29.2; 29.8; 30.6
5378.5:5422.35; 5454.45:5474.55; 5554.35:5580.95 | -0.020 mag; 29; 30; 30.1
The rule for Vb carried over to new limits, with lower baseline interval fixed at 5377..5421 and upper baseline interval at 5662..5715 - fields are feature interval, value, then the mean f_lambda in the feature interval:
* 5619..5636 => -0.02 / 30.6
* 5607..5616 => -0.04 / 31.1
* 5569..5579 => 0.02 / 29.2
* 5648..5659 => -0.02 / 30.8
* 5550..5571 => -0.04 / 30.8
